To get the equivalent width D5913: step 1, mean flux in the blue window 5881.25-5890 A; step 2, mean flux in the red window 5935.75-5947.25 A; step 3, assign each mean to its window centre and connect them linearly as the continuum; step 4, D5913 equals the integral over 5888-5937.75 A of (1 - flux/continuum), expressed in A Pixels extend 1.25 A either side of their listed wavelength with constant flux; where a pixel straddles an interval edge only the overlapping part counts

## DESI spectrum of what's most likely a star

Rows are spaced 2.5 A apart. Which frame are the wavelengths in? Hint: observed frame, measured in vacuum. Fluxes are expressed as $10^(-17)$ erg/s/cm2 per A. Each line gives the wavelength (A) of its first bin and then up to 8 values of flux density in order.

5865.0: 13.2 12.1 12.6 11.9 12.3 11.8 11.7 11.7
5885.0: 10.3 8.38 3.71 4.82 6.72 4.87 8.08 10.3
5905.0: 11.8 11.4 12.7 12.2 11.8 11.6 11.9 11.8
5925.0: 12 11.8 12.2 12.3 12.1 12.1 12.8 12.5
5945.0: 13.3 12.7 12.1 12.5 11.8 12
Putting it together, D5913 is 3.5 A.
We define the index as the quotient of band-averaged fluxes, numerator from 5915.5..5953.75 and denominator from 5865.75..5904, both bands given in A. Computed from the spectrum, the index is 1.29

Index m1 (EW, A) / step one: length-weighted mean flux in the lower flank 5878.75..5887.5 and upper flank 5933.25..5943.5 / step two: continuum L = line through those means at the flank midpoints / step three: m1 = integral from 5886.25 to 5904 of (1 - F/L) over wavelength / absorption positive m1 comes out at 7.0 A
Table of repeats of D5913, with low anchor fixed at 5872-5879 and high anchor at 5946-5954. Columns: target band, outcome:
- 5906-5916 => 0.2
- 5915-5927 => 0.4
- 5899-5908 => 1.3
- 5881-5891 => 2.8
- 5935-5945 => -0.1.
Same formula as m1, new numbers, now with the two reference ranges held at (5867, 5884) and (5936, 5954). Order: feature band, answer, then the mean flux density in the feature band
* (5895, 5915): 3.5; 10.1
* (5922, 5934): 0.4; 12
